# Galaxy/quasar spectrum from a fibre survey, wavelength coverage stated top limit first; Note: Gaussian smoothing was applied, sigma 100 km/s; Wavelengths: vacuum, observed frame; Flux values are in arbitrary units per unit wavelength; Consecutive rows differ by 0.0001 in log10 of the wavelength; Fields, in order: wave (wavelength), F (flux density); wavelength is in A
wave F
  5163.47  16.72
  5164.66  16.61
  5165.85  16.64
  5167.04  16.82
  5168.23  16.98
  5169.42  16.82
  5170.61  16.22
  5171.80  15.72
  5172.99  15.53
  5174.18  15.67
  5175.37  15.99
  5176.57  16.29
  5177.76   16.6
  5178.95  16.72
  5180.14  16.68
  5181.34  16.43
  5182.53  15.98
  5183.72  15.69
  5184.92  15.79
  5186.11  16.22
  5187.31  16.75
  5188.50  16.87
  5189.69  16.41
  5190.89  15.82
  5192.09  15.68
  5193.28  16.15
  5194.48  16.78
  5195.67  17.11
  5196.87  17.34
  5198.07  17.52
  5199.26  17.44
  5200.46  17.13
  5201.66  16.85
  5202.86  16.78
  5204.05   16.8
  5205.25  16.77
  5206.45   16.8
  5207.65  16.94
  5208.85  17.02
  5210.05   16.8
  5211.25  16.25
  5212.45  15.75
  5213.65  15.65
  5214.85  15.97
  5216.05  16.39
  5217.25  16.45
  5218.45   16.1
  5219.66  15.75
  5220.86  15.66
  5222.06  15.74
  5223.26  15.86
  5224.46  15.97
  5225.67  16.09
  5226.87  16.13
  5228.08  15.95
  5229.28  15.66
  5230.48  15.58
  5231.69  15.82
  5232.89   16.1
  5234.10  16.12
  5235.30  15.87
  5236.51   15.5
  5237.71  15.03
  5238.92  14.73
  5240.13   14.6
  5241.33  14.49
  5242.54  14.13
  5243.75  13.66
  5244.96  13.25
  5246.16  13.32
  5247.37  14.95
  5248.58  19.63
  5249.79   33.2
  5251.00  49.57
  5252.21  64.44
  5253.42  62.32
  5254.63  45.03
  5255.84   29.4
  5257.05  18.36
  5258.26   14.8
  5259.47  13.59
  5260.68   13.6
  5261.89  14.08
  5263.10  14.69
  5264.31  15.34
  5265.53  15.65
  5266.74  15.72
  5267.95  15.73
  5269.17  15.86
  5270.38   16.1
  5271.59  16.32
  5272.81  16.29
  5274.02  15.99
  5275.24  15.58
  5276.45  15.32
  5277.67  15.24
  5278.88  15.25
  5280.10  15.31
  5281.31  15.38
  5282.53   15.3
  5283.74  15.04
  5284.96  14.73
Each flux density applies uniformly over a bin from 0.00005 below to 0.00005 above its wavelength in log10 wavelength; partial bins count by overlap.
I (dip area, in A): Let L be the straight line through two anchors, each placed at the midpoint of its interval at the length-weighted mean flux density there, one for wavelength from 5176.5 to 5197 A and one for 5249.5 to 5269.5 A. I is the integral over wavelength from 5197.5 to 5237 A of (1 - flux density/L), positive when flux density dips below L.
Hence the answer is 8.12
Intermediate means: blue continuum 16.4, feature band 16.3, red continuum 26.6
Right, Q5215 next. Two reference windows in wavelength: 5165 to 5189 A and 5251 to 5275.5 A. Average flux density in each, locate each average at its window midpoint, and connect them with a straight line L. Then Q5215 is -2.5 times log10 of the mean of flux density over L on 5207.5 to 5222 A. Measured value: 0.19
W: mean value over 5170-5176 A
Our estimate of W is 15.8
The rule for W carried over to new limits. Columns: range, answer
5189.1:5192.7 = 16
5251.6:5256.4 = 50.5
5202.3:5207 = 16.8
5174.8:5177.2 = 16.1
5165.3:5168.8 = 16.8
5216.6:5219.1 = 16.2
